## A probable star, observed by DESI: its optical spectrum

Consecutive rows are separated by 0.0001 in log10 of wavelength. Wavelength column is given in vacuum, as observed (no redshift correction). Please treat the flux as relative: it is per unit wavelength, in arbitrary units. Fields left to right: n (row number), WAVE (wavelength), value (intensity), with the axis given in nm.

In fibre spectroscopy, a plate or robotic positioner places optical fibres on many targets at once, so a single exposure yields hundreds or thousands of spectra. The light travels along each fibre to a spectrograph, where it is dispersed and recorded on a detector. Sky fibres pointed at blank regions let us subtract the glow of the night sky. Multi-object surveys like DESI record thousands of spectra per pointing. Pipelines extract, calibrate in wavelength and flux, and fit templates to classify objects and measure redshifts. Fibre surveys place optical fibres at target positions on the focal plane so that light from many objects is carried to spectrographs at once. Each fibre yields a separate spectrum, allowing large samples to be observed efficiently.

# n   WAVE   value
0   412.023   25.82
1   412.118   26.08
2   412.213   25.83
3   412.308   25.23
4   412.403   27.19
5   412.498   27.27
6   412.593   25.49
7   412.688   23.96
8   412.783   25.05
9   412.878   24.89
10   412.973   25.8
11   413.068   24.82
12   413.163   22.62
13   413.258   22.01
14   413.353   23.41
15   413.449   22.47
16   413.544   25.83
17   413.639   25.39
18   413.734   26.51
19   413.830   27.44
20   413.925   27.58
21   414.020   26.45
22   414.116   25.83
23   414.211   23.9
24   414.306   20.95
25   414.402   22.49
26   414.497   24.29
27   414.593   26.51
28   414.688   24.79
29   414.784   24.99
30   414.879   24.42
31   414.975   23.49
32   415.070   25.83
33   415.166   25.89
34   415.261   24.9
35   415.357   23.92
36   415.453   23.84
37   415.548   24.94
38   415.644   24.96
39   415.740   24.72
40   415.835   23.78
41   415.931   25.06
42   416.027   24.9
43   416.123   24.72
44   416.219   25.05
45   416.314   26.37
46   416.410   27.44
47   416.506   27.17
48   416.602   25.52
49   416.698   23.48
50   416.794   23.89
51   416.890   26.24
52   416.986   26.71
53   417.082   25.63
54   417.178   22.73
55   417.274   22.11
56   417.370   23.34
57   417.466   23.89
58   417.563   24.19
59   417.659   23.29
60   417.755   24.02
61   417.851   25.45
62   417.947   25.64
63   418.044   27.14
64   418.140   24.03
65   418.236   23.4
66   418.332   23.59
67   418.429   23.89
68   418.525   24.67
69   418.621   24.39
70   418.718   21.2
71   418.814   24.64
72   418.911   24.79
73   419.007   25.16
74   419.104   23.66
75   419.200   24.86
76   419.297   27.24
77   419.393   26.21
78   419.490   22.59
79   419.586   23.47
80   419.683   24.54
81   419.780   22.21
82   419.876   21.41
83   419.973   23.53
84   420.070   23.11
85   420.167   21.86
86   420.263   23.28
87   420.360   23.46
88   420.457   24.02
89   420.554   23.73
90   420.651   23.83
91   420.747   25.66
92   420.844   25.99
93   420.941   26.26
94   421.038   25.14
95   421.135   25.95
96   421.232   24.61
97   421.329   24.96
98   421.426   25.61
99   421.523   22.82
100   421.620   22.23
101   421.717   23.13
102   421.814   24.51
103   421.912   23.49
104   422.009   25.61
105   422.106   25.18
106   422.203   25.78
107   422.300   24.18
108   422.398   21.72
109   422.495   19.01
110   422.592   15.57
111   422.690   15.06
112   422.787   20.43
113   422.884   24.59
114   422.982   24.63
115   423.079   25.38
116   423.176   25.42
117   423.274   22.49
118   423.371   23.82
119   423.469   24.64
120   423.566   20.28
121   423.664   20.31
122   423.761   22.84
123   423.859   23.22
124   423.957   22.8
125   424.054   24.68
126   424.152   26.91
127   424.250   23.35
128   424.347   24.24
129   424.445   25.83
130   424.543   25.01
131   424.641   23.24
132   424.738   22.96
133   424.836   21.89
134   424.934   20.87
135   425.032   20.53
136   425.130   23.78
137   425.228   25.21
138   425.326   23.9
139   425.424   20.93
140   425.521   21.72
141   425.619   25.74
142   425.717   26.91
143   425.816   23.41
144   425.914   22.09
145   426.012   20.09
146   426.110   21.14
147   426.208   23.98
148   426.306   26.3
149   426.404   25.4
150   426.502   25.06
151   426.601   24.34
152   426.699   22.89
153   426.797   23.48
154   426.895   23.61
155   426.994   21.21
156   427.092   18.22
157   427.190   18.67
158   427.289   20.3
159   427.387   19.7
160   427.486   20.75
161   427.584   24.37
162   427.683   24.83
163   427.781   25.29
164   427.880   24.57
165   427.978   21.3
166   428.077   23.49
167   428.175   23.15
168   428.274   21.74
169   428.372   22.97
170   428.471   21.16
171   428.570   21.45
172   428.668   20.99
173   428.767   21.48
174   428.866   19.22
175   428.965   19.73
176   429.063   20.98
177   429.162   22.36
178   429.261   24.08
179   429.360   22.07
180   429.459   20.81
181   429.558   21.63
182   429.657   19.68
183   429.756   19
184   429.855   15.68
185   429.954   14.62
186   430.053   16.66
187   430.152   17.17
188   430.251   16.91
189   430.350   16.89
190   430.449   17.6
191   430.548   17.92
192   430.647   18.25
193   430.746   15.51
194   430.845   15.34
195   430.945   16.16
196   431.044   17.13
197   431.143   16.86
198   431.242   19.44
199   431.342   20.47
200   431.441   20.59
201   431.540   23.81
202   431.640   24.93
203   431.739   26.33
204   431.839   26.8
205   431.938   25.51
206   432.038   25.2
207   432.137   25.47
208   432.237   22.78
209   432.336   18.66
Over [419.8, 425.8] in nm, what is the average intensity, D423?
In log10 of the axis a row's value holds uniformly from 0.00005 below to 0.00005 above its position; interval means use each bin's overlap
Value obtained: 23.4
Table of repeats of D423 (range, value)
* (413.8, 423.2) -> 24.2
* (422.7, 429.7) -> 22.7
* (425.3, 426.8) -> 23.6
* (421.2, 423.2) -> 23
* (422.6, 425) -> 23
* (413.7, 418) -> 24.9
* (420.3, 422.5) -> 24.3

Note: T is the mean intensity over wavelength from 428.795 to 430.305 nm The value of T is 19.4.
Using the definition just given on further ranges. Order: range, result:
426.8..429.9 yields 21.5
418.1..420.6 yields 23.8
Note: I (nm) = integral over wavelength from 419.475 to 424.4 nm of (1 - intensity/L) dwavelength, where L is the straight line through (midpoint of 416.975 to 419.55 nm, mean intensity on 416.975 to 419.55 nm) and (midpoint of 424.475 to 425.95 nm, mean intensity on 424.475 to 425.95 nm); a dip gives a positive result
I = 0.07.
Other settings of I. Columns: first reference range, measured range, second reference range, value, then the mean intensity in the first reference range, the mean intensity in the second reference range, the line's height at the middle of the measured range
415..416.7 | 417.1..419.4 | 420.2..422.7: 0.019 nm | 25.2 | 23.6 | 24.5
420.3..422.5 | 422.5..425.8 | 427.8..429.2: 0.052 nm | 24.3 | 21.8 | 23.3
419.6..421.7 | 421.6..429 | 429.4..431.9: -0.374 nm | 24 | 19.1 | 21.7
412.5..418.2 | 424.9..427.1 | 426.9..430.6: -0.183 nm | 24.8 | 20.5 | 21.4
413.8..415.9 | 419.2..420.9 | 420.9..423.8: -0.018 nm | 24.8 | 23.2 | 23.7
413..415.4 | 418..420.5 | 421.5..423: -0.079 nm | 24.7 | 22.3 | 23.2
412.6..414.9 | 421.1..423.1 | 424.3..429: 0.033 nm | 24.7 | 22.7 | 23.4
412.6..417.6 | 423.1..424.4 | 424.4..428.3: -0.008 nm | 24.8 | 22.9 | 23.4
